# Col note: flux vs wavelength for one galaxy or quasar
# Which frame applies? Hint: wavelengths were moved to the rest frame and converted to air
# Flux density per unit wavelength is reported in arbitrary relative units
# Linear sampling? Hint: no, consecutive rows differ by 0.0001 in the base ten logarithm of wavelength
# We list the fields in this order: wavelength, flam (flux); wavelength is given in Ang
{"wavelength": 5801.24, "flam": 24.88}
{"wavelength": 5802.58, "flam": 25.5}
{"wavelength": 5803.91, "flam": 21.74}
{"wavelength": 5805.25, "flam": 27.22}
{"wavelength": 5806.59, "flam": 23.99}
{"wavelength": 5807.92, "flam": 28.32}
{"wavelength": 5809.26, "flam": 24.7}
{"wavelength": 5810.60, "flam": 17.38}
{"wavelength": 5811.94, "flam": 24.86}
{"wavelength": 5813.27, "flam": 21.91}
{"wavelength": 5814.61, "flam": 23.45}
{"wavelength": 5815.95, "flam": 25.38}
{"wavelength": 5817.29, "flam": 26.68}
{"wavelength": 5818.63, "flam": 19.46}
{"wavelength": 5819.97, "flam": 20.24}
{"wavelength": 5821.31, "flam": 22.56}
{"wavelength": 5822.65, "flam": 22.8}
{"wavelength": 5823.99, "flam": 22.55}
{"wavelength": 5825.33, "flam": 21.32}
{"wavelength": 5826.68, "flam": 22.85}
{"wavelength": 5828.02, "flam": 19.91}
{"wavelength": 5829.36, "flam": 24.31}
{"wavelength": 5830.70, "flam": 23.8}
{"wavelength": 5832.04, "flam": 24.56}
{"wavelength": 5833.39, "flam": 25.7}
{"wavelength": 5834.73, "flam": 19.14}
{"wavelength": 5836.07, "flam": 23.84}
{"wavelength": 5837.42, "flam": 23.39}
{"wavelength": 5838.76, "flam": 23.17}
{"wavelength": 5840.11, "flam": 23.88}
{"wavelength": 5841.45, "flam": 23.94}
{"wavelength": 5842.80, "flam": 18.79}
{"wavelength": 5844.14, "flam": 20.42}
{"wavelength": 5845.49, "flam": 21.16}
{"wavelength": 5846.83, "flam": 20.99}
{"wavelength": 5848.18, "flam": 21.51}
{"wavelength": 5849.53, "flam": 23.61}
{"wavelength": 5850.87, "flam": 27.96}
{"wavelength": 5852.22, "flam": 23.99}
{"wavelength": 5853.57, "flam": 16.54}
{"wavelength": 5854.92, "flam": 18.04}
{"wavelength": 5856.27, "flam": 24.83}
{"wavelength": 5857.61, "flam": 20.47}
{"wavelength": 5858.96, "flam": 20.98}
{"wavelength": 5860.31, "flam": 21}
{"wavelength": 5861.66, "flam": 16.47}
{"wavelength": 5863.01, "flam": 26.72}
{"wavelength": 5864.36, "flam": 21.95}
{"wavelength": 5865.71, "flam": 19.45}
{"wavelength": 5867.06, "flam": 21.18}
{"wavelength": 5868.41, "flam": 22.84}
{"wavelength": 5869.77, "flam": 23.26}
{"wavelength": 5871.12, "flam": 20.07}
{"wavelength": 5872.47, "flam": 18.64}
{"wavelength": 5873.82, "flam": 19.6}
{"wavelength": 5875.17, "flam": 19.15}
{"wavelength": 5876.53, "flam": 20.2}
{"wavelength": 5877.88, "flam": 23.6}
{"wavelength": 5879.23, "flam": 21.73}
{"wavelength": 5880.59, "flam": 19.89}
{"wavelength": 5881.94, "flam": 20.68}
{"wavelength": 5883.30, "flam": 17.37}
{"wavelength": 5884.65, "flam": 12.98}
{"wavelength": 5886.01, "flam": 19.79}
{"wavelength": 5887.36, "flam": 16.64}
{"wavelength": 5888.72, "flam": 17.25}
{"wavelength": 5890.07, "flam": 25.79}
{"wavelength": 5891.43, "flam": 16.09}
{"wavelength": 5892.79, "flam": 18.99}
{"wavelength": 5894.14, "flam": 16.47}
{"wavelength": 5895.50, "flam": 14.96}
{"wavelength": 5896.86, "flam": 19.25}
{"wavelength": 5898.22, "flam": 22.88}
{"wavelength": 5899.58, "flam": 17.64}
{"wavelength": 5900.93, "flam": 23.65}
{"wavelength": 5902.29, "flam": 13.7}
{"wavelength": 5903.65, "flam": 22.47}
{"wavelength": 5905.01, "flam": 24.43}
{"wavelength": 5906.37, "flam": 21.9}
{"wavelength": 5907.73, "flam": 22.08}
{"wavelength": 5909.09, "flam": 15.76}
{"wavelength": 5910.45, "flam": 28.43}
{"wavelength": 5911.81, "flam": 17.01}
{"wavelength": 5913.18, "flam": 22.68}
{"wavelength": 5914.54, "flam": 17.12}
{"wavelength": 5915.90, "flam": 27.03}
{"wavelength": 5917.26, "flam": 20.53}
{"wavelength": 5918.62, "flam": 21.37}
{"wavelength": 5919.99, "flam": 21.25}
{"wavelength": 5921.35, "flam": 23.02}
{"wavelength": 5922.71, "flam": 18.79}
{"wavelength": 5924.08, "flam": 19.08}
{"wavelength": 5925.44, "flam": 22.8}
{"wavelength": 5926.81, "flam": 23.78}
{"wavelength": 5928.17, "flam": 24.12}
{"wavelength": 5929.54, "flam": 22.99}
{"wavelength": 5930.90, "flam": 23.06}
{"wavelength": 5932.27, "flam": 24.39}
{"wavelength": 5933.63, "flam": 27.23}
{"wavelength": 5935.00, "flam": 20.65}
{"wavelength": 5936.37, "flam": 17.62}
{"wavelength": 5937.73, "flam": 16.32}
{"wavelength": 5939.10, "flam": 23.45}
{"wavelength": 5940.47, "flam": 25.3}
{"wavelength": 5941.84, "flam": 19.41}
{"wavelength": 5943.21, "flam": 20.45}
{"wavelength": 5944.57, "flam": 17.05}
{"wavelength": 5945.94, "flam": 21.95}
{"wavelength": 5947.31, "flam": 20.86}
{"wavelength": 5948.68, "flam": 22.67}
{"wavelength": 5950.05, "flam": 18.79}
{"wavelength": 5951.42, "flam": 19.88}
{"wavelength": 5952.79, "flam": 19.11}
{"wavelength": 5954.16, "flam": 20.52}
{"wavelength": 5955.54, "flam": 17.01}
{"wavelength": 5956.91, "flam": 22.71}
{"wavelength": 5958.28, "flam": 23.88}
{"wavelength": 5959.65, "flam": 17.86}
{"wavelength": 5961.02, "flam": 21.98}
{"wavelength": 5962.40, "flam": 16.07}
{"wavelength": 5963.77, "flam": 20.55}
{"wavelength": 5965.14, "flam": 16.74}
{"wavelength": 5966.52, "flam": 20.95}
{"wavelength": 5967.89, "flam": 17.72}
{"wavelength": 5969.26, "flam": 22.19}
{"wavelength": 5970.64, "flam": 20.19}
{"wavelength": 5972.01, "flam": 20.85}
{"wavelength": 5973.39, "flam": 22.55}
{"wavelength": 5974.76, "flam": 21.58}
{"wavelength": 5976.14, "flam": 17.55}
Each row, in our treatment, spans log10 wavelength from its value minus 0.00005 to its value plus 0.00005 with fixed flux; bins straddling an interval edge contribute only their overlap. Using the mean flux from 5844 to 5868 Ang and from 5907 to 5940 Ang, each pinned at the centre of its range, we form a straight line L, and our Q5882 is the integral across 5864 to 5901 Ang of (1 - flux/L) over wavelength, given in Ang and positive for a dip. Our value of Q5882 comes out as 3.4 Ang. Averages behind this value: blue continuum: 21.6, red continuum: 21.7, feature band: 19.6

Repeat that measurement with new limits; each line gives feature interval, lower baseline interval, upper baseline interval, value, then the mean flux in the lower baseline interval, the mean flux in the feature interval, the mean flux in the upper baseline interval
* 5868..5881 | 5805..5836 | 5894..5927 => 0.5 Ang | 23.1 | 20.9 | 20.7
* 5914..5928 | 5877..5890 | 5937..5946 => -1.1 Ang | 19.2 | 21.6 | 20.5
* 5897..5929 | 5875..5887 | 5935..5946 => -2.5 Ang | 19.4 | 21.3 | 20.1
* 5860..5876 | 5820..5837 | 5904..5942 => 1.1 Ang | 22.7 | 20.8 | 21.9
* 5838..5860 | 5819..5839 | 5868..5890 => -0.4 Ang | 22.6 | 21.9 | 19.7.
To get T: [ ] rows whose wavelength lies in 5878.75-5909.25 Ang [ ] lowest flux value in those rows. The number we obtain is 12.98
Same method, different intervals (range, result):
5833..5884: 16.47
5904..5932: 15.76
